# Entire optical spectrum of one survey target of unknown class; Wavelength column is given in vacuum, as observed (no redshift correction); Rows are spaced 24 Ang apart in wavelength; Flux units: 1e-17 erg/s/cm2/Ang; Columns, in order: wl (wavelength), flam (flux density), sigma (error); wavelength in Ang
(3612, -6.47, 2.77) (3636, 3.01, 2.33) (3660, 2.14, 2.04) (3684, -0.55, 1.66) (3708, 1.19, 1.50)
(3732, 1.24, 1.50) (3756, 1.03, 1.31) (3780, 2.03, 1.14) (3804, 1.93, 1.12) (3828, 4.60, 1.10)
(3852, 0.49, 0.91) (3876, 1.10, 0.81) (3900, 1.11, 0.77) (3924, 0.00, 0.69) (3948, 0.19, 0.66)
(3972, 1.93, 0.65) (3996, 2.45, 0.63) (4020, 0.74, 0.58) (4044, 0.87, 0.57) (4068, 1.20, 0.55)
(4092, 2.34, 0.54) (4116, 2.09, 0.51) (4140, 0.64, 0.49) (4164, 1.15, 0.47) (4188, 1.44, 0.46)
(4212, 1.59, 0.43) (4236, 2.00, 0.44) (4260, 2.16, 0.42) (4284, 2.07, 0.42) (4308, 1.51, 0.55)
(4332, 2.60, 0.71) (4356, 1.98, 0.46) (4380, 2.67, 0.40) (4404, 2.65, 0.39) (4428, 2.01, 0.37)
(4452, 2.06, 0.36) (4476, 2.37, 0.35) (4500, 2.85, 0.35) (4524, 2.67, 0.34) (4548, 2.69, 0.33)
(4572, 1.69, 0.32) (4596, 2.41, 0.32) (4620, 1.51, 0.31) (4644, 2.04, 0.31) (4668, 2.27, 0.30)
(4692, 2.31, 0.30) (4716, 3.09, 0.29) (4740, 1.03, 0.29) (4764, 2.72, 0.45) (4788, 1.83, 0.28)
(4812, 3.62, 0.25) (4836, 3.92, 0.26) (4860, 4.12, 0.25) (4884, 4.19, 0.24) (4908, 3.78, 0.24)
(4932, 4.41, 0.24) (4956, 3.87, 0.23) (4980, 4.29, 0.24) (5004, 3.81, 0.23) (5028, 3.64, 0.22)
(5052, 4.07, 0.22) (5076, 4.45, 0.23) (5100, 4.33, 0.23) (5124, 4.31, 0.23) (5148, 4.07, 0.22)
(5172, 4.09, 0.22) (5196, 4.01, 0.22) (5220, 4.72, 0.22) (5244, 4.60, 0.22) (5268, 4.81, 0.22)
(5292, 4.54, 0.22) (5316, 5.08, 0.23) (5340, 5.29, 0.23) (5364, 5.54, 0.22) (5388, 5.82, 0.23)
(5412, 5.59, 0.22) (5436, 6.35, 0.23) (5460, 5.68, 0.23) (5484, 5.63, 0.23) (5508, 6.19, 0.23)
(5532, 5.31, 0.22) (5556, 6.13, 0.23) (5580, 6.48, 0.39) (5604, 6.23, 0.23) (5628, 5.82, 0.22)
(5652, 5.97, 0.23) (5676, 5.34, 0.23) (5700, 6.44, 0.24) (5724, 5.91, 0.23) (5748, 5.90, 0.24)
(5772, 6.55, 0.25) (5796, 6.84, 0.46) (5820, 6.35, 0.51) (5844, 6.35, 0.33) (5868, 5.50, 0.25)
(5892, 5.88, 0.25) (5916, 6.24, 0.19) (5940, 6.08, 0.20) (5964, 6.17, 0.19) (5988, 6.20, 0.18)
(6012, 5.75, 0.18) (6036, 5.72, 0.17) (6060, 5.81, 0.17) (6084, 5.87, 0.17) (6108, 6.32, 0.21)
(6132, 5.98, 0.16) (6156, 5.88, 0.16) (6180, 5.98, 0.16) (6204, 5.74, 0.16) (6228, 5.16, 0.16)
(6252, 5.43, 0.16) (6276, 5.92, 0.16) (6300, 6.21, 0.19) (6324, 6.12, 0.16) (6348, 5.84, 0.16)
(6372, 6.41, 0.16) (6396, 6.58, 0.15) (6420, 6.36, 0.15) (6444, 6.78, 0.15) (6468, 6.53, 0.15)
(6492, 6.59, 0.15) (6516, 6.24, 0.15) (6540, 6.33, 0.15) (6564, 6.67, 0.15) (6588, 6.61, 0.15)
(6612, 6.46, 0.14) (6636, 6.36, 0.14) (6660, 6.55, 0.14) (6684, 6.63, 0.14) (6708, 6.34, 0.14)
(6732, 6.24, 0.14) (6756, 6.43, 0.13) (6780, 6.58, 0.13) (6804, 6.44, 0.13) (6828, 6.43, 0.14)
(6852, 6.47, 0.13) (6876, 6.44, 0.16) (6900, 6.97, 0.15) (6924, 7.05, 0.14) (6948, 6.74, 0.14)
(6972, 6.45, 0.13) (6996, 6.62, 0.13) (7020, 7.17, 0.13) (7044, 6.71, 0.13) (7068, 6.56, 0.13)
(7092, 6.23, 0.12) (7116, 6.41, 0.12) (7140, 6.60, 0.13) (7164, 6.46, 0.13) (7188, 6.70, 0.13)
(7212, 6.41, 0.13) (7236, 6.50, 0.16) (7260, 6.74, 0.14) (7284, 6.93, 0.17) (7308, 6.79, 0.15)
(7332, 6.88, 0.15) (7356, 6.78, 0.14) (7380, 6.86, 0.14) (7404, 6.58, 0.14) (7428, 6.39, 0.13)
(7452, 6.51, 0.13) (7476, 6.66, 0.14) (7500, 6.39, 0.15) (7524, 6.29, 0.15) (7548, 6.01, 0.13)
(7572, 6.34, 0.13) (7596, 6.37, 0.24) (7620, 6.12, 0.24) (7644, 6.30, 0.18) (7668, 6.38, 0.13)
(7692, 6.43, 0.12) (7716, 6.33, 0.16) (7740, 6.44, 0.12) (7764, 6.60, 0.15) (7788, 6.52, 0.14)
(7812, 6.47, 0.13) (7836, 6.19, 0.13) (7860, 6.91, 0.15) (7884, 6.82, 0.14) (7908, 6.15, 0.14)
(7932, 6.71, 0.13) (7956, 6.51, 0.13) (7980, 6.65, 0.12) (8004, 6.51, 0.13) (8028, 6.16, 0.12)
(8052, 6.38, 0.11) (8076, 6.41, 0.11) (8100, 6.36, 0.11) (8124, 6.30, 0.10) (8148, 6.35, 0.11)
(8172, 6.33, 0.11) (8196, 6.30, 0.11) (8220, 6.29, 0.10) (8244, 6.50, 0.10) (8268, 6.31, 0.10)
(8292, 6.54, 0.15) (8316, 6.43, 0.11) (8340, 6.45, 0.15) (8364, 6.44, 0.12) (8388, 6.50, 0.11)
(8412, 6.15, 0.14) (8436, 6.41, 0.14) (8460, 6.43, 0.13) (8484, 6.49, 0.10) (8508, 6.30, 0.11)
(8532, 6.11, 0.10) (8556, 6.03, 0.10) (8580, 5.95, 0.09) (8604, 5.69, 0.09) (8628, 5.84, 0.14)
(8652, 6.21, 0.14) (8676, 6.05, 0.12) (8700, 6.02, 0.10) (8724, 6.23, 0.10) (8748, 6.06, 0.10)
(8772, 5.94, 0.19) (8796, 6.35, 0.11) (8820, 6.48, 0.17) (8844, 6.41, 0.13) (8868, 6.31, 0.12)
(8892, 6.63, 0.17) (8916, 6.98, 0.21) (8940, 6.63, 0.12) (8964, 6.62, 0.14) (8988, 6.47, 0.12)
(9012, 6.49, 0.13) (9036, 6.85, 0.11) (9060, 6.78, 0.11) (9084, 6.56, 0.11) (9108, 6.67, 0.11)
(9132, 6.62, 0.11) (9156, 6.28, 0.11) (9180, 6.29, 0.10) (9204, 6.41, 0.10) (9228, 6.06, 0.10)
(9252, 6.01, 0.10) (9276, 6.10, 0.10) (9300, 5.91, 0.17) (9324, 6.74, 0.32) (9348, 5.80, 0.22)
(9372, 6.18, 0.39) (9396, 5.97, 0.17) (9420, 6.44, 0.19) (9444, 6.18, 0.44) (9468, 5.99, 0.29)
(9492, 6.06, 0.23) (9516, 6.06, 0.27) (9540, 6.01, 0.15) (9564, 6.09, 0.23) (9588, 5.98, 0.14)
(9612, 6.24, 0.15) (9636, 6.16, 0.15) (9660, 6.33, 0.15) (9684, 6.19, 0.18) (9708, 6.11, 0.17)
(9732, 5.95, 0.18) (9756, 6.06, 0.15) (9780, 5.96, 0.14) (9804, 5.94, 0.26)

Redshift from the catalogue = 0.205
